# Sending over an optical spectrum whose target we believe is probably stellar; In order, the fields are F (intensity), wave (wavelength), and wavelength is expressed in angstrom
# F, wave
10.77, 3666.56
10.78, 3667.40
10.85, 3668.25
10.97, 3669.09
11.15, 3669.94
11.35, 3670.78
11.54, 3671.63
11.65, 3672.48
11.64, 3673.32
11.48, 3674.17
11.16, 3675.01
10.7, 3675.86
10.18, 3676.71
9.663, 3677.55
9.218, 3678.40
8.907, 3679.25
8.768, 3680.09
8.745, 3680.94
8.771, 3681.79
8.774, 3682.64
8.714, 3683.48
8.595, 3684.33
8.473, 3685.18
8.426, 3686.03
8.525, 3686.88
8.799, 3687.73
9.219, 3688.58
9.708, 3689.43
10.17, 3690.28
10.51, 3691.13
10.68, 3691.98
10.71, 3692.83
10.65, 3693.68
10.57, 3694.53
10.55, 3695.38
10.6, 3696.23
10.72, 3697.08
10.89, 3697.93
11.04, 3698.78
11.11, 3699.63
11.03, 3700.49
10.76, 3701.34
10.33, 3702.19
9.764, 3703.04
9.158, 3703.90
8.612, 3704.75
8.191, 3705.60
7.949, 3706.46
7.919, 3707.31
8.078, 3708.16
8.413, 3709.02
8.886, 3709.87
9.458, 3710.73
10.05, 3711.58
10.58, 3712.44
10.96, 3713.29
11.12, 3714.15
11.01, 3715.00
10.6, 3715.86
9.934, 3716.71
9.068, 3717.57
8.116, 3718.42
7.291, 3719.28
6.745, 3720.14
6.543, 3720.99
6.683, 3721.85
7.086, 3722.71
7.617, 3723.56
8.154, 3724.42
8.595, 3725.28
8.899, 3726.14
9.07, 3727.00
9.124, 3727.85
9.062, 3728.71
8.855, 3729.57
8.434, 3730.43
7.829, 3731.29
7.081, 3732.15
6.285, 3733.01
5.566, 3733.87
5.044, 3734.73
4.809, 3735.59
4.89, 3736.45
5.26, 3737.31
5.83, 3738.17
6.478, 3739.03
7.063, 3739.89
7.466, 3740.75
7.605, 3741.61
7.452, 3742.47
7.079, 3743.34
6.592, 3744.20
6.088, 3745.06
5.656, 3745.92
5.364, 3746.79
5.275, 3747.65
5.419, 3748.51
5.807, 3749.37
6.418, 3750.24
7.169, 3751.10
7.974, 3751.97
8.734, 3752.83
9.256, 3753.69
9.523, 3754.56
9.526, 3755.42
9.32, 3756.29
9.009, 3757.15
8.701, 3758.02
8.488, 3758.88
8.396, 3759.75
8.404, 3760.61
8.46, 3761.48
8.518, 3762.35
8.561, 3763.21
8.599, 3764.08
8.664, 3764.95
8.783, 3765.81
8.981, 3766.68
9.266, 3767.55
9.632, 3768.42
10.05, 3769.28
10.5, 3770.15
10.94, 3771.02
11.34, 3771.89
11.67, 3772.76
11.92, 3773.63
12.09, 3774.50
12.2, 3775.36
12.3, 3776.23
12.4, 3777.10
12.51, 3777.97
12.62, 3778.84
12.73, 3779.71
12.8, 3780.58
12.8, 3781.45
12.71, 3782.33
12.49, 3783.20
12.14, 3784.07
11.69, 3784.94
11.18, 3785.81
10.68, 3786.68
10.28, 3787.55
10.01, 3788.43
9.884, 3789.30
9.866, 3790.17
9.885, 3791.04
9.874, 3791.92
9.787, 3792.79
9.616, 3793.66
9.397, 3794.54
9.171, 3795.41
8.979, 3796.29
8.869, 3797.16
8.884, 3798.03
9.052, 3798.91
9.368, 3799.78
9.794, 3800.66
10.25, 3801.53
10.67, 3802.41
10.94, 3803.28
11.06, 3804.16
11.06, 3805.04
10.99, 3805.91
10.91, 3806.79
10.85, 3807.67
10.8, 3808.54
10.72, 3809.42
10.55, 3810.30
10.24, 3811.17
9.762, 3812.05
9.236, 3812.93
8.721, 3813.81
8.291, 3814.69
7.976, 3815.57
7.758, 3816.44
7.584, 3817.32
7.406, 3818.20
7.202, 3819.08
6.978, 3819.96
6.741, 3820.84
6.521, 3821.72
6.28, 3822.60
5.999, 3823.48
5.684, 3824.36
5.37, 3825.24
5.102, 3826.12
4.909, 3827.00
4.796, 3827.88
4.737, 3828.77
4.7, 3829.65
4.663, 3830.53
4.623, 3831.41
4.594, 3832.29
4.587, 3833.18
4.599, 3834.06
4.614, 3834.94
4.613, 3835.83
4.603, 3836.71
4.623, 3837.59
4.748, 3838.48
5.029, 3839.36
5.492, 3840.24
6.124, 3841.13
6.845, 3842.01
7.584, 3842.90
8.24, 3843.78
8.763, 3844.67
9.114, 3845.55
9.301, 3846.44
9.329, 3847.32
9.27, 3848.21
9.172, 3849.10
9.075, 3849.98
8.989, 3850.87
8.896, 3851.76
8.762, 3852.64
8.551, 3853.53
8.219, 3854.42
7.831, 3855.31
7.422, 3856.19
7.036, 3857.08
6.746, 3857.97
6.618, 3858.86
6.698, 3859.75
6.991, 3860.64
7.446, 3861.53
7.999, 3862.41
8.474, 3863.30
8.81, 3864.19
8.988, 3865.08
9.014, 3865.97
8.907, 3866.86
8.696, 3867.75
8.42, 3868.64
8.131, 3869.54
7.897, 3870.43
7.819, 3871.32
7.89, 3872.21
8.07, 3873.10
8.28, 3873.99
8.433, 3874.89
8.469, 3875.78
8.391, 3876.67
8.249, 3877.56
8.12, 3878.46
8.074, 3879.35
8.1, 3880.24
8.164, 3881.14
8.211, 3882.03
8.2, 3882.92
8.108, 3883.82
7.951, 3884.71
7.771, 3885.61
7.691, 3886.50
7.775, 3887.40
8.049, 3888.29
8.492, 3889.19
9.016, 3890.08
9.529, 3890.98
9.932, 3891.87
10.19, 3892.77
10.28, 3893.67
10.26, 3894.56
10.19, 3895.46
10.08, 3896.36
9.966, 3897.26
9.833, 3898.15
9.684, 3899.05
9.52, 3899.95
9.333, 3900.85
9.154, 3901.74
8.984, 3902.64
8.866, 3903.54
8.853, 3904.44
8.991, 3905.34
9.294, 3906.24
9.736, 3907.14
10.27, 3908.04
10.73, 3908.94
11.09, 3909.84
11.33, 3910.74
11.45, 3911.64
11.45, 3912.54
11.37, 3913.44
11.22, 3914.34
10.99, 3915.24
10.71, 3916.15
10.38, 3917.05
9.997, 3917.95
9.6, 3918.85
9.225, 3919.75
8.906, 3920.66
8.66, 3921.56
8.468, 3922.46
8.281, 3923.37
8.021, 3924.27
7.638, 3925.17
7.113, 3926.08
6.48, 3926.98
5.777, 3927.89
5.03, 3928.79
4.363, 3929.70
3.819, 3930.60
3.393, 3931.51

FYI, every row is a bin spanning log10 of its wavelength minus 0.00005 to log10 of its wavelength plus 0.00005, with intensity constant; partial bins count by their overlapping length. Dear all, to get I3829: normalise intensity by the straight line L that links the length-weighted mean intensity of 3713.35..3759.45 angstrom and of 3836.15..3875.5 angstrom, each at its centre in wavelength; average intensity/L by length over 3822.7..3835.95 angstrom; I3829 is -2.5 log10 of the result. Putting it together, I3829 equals 0.49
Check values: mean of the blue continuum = 7.61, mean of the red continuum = 7.8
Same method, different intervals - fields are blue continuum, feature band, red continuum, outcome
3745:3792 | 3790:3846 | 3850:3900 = 0.18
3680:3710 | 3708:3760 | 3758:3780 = 0.26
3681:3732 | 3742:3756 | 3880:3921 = 0.29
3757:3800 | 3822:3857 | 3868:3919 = 0.43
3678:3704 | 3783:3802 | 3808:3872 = -0.23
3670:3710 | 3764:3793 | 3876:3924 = -0.15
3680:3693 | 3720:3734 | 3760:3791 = 0.26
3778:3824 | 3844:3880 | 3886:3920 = 0.19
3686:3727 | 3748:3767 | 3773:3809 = 0.23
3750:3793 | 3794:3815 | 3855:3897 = -0.04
